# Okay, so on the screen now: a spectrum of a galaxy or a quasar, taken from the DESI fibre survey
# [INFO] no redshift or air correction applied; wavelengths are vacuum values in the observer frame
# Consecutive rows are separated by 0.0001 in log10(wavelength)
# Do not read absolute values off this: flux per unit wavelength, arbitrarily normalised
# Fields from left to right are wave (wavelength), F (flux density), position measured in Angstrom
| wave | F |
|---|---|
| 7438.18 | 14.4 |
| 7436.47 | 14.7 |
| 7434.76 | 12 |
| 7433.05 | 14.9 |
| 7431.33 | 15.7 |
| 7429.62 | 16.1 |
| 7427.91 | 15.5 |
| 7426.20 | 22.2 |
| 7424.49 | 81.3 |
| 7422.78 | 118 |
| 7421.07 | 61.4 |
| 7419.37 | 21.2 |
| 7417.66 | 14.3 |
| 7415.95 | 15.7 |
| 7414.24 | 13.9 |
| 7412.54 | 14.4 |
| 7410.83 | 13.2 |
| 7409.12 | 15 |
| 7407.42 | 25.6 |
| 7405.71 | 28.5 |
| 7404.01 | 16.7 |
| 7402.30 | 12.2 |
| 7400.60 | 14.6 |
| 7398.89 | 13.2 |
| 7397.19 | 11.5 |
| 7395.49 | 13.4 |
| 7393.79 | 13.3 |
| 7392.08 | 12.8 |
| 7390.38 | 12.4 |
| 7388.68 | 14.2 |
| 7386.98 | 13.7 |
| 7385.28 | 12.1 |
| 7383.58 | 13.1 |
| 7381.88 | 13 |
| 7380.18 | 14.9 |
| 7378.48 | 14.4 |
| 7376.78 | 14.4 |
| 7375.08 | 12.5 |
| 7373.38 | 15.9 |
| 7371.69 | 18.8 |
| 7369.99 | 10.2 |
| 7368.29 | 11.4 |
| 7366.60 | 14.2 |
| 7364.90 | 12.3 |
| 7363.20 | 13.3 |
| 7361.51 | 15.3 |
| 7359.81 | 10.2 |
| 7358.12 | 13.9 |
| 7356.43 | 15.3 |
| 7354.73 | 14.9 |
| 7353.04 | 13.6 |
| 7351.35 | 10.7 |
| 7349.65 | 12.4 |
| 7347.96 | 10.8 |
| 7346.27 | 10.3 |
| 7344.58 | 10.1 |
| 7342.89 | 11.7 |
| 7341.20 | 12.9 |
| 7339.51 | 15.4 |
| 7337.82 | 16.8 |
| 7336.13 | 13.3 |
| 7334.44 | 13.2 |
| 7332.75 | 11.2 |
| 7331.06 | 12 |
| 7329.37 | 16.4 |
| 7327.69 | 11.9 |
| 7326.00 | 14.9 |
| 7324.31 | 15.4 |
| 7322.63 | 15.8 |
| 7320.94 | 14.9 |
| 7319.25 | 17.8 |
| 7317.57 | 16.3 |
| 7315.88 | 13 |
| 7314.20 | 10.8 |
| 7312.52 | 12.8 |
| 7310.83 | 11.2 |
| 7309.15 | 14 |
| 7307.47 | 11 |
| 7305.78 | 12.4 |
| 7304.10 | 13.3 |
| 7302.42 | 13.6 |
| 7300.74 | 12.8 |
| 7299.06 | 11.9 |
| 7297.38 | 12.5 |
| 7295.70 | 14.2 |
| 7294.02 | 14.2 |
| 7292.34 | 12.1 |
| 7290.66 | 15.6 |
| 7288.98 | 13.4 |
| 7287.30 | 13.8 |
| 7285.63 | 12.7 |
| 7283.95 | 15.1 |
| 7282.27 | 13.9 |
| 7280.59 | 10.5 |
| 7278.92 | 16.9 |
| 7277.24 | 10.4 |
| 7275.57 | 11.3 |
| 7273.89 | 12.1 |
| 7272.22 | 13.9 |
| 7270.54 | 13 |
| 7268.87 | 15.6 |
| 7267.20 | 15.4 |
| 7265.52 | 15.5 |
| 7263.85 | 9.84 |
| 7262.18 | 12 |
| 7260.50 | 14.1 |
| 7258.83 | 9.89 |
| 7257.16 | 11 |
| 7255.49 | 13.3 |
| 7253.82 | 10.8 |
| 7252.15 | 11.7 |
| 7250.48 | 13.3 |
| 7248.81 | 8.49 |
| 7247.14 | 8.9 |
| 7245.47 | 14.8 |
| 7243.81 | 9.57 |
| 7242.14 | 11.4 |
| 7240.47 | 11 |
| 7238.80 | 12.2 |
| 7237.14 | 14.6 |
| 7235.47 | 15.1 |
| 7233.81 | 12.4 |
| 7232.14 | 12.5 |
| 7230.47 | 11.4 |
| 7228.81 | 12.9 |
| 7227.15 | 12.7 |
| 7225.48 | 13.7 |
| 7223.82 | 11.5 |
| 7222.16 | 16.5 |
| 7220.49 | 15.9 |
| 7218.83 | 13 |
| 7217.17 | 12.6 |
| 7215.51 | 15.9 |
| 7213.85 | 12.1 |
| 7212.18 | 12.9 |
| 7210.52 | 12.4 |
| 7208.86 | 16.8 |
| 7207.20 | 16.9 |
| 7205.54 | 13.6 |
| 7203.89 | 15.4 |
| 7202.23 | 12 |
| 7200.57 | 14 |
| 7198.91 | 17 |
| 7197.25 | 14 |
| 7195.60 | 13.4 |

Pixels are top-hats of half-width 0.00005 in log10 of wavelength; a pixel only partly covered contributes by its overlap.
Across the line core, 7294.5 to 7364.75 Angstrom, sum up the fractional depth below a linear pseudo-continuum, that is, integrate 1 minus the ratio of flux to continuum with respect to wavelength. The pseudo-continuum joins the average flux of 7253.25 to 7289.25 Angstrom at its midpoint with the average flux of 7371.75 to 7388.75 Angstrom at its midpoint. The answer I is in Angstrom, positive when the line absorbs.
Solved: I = 1.3 Angstrom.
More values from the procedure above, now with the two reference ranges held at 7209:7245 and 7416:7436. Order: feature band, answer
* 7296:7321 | 9.91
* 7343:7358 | 8.00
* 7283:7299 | 5.04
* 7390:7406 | 8.67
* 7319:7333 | 5.43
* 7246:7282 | 9.95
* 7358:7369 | 5.89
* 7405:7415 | 4.39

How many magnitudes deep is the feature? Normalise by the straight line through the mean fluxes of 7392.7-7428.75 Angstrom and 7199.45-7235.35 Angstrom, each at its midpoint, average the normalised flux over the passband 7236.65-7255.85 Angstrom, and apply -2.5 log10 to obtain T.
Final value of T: 0.32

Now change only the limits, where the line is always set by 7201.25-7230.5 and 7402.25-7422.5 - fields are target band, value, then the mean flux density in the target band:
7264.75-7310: 0.295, 13.4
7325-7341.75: 0.400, 13.8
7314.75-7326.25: 0.250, 15.4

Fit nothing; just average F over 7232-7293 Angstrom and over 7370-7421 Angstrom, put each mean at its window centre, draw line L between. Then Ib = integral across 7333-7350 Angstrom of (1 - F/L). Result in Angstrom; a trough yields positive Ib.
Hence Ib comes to 2.17 Angstrom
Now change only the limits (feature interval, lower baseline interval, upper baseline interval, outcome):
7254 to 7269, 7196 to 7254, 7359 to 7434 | 1.9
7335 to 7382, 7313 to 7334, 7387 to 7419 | 4.3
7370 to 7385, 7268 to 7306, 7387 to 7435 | 4.6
